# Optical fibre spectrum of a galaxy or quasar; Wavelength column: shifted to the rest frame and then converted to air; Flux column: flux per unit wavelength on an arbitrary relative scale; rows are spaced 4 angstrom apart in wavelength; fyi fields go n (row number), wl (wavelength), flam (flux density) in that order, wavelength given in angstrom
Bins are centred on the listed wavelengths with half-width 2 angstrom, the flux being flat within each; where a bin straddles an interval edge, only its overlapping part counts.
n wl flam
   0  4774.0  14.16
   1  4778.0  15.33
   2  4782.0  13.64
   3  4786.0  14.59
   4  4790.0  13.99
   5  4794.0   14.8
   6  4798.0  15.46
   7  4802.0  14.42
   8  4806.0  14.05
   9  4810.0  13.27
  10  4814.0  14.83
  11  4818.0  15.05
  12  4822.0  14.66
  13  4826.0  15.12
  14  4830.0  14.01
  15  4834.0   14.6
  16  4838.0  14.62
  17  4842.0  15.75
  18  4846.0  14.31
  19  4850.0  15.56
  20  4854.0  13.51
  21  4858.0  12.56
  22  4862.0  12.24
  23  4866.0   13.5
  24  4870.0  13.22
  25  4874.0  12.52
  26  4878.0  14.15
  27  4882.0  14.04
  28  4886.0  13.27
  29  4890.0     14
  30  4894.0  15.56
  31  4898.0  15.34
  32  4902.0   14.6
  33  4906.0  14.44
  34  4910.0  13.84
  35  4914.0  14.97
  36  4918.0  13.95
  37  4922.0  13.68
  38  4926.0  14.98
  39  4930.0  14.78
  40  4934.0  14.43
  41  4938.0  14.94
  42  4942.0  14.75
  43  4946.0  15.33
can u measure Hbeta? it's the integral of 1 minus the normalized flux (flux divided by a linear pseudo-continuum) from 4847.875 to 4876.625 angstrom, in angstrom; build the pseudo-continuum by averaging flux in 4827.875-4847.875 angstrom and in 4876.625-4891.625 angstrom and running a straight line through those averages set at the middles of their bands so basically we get 1.8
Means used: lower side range 14.7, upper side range 13.8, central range 13.3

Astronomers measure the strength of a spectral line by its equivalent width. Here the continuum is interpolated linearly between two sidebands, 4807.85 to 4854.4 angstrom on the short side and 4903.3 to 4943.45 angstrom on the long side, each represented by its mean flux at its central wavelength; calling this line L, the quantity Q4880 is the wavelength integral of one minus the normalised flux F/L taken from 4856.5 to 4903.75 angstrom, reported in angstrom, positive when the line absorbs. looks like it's 2.6 angstrom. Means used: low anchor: 14.6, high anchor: 14.5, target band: 13.8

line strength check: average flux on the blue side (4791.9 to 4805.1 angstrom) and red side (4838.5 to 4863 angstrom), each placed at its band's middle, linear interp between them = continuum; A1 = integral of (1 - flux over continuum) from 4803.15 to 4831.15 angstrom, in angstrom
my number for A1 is 0.2 angstrom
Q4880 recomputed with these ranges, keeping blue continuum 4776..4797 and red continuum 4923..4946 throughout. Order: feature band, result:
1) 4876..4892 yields 0.9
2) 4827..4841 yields 0.0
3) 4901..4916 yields 0.3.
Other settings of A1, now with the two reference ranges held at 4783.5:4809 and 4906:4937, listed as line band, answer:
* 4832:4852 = -0.71 angstrom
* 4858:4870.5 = 1.34 angstrom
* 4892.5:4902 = -0.56 angstrom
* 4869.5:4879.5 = 0.81 angstrom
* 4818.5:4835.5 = -0.21 angstrom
